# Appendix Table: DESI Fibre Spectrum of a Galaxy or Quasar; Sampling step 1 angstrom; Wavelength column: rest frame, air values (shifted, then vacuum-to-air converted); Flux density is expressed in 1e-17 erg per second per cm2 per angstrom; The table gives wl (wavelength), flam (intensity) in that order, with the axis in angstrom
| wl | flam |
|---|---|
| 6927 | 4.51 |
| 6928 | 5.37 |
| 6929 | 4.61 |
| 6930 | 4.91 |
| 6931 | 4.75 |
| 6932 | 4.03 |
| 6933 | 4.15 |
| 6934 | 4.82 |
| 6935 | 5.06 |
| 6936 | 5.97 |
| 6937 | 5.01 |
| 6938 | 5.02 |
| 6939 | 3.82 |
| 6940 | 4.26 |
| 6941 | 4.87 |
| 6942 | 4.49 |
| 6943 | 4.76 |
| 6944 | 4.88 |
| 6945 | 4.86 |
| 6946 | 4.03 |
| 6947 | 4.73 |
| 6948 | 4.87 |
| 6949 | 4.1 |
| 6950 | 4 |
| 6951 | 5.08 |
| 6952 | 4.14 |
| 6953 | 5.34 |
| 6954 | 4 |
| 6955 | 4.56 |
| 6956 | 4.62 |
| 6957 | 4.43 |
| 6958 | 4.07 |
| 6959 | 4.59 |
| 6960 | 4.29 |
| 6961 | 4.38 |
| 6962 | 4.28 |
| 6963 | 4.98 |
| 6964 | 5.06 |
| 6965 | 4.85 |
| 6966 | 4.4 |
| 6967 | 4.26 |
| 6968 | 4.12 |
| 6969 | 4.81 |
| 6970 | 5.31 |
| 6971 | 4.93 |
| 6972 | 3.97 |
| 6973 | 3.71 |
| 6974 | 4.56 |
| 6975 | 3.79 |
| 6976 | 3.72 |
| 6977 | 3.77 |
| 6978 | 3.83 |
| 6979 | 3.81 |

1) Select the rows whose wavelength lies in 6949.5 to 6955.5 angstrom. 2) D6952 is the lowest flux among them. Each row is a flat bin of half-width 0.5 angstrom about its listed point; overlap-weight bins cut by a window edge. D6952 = 4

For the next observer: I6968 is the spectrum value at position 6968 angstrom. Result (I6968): 4.12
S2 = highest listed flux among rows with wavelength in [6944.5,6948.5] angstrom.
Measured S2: 4.87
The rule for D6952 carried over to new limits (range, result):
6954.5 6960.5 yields 4.07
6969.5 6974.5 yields 3.71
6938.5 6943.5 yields 3.82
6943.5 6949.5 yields 4.03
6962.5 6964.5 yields 4.98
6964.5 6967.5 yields 4.26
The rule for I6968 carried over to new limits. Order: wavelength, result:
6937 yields 5.01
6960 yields 4.29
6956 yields 4.62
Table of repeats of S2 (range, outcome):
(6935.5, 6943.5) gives 5.97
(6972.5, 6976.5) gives 4.56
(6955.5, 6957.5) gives 4.62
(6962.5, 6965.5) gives 5.06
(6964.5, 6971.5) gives 5.31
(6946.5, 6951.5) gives 5.08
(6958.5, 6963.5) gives 4.98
